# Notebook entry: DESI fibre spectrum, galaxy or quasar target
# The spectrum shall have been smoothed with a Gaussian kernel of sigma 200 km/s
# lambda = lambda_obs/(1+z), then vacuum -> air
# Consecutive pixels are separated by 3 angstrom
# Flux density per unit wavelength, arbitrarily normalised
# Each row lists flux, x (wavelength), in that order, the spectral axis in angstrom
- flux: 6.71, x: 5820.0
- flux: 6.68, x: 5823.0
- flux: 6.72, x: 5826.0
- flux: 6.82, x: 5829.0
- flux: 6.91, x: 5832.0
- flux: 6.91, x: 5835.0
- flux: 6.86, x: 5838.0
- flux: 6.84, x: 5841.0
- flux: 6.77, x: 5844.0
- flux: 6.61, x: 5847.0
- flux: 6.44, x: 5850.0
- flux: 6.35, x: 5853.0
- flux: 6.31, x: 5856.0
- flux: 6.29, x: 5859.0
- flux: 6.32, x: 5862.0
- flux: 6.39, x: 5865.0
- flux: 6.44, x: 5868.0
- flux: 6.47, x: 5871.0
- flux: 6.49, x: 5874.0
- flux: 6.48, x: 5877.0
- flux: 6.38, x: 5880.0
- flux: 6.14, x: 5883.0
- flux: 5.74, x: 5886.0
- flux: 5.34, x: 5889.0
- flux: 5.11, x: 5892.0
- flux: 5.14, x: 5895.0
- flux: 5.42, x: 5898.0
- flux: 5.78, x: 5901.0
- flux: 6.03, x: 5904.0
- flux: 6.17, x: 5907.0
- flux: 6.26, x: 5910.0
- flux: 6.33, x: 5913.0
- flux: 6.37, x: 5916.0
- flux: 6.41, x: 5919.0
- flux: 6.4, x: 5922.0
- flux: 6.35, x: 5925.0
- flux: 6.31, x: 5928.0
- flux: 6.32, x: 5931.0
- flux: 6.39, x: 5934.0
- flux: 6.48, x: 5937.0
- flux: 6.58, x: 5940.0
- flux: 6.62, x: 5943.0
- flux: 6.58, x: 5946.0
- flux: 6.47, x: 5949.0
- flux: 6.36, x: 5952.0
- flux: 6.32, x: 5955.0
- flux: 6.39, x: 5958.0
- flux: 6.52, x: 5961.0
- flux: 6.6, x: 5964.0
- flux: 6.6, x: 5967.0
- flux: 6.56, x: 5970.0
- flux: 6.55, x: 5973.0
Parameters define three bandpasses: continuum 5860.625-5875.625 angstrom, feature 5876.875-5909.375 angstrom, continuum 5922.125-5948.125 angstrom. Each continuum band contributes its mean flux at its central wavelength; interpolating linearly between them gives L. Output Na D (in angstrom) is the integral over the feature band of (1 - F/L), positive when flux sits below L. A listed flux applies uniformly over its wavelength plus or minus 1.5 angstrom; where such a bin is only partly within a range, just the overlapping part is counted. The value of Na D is 3.3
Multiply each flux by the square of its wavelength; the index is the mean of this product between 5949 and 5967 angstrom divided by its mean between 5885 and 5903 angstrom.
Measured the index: 1.2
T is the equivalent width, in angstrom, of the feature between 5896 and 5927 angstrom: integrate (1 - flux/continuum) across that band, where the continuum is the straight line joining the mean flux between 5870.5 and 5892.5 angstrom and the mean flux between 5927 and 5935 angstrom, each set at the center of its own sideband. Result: 0.4 angstrom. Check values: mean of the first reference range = 6.04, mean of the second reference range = 6.34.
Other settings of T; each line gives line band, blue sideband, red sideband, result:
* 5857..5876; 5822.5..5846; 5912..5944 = 0.8 angstrom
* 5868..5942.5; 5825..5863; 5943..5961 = 4.5 angstrom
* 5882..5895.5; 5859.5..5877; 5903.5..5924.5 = 1.8 angstrom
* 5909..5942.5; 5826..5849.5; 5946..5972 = 0.9 angstrom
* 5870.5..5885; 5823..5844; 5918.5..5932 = 0.5 angstrom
